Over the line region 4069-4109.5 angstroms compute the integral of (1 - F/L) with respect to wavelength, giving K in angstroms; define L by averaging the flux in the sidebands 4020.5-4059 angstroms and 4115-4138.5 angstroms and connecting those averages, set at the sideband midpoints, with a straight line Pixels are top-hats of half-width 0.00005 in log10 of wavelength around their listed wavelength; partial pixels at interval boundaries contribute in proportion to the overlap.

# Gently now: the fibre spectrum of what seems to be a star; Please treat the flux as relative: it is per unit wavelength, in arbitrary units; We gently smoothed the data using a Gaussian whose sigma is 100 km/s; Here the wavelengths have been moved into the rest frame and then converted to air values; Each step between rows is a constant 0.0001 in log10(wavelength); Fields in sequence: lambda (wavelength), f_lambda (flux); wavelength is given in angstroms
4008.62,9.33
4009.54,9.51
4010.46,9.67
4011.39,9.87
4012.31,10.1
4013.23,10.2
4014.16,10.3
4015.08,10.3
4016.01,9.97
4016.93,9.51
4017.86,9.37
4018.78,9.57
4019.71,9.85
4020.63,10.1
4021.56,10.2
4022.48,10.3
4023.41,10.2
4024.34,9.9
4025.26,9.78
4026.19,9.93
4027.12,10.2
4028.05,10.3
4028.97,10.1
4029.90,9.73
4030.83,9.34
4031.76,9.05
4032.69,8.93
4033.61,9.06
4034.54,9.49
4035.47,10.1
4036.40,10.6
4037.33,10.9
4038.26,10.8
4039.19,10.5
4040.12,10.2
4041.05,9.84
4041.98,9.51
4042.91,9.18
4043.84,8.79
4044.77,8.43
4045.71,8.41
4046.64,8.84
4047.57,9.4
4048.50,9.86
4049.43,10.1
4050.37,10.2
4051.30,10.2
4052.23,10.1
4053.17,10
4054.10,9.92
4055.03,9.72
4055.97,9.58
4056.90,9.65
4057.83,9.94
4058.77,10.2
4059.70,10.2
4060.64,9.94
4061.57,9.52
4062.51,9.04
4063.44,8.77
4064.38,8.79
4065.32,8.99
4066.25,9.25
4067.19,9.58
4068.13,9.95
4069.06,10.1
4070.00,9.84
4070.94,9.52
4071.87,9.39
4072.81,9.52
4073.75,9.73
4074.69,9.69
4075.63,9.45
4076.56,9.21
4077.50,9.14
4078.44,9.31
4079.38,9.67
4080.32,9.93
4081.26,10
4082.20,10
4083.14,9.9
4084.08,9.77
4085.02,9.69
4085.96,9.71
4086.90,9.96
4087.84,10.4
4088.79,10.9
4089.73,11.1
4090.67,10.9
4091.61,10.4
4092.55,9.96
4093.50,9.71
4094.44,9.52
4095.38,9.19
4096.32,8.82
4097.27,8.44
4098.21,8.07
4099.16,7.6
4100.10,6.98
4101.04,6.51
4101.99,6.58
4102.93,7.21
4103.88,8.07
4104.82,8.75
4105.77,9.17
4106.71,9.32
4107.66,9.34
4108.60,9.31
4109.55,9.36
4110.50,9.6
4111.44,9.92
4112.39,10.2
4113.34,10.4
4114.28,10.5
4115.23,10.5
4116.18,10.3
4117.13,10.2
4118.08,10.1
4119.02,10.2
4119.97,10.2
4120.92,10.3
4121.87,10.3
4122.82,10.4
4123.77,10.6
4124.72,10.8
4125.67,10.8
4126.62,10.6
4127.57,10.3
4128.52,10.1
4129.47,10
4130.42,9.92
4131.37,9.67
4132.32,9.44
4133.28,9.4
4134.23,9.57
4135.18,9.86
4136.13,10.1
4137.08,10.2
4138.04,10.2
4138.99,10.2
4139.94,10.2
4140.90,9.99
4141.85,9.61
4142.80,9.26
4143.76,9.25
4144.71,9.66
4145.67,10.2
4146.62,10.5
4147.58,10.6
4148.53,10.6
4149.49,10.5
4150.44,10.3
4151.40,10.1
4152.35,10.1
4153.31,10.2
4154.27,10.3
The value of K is 2.9 angstroms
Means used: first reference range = 9.79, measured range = 9.29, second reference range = 10.2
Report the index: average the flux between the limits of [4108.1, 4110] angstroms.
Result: 9.35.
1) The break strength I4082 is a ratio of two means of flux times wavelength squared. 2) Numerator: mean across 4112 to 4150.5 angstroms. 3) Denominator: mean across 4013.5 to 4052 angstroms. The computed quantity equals 1.09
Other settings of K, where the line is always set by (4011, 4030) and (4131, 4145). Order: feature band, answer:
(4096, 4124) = 1.69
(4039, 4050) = 0.61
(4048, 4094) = 0.46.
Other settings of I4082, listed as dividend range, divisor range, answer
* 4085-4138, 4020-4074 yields 1.02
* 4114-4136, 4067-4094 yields 1.05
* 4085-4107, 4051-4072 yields 0.95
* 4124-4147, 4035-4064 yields 1.07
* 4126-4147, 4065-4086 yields 1.06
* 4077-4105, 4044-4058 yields 0.98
